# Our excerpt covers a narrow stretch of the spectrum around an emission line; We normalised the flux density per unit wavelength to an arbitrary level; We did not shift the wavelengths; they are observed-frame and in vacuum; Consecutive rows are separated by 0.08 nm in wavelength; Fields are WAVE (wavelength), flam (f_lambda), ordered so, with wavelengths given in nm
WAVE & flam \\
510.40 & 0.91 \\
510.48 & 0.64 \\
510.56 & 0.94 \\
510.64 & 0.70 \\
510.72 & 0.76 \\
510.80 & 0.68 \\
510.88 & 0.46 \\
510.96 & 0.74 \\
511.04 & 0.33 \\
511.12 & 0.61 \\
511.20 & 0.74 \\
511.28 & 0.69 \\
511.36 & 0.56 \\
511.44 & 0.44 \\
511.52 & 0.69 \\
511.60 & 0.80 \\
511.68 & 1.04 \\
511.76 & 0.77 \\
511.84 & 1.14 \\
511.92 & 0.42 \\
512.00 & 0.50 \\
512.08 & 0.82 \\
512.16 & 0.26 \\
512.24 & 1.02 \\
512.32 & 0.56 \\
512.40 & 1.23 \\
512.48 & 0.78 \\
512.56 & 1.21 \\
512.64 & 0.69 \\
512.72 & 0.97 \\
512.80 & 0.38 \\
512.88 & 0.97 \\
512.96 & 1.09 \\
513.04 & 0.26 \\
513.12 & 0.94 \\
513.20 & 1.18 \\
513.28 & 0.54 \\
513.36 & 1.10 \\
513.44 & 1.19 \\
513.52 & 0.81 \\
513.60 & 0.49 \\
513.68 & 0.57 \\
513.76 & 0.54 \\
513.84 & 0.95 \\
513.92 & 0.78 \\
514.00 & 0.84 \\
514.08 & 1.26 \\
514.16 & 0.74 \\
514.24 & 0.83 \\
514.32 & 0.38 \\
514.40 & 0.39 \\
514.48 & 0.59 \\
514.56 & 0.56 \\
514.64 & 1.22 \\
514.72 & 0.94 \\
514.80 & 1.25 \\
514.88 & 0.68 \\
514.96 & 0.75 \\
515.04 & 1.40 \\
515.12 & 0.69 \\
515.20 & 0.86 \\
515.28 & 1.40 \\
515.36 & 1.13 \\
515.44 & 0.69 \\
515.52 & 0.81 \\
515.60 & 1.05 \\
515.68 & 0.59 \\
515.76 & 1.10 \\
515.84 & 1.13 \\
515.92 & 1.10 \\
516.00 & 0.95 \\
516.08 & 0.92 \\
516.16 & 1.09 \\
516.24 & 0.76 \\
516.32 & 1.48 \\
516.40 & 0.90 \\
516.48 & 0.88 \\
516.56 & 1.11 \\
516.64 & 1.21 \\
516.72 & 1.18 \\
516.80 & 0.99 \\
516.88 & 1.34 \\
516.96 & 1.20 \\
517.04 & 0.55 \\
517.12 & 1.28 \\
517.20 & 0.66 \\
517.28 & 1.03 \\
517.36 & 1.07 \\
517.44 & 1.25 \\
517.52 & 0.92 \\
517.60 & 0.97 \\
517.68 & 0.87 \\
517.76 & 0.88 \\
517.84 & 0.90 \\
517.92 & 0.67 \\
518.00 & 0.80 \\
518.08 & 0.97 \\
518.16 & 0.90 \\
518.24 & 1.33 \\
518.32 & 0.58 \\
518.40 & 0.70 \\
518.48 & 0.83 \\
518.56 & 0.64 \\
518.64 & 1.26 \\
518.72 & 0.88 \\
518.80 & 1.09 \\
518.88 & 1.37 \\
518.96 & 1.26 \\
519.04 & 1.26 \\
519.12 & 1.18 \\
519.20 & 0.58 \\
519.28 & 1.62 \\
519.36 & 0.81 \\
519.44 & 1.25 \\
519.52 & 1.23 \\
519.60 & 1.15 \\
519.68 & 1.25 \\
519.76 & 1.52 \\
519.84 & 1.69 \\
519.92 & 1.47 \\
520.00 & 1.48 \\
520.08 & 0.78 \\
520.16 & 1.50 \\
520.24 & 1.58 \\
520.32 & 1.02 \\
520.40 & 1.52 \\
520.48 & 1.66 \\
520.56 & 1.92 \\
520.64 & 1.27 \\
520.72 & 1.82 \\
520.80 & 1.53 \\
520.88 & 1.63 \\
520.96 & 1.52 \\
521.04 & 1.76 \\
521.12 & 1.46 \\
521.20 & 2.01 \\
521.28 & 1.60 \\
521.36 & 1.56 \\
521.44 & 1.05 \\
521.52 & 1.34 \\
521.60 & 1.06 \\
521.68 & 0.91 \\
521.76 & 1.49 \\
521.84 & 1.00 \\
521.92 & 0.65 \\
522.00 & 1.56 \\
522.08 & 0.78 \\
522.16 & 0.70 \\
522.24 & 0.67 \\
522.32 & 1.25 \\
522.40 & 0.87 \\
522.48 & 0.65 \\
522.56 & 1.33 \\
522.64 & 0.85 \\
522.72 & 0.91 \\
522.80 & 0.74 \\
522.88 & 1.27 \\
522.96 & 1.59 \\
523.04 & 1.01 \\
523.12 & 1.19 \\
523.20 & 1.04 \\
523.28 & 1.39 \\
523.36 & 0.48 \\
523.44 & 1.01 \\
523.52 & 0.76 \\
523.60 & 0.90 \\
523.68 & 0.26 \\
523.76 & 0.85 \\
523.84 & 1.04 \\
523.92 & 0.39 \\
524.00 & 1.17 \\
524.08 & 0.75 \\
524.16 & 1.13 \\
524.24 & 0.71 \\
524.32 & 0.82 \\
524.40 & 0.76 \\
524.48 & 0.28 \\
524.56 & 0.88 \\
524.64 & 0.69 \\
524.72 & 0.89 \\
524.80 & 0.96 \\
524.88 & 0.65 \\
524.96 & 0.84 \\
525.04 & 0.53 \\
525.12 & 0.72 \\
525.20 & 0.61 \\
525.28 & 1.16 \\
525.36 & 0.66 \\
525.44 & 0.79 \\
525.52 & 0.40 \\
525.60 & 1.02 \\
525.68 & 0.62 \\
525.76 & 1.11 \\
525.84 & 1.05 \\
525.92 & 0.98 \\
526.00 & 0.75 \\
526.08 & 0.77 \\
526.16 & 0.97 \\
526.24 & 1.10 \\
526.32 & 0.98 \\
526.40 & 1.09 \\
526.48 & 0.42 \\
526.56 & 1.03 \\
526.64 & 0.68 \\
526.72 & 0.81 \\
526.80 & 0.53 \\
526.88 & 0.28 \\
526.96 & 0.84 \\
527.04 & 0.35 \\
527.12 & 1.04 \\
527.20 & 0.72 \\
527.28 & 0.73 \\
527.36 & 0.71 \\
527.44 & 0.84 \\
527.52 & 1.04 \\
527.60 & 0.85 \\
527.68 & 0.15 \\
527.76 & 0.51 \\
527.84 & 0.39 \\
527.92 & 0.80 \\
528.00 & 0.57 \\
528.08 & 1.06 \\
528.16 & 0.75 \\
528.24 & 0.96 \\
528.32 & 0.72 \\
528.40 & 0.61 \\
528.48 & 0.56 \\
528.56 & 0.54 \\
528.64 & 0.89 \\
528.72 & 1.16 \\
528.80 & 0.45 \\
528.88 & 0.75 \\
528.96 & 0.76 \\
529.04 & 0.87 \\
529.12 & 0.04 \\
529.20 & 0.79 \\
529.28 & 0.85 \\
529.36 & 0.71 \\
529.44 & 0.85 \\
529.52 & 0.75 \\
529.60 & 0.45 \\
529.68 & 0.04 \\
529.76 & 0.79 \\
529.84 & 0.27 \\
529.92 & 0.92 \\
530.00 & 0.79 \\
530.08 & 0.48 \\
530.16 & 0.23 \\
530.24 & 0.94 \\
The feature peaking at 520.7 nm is C III]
